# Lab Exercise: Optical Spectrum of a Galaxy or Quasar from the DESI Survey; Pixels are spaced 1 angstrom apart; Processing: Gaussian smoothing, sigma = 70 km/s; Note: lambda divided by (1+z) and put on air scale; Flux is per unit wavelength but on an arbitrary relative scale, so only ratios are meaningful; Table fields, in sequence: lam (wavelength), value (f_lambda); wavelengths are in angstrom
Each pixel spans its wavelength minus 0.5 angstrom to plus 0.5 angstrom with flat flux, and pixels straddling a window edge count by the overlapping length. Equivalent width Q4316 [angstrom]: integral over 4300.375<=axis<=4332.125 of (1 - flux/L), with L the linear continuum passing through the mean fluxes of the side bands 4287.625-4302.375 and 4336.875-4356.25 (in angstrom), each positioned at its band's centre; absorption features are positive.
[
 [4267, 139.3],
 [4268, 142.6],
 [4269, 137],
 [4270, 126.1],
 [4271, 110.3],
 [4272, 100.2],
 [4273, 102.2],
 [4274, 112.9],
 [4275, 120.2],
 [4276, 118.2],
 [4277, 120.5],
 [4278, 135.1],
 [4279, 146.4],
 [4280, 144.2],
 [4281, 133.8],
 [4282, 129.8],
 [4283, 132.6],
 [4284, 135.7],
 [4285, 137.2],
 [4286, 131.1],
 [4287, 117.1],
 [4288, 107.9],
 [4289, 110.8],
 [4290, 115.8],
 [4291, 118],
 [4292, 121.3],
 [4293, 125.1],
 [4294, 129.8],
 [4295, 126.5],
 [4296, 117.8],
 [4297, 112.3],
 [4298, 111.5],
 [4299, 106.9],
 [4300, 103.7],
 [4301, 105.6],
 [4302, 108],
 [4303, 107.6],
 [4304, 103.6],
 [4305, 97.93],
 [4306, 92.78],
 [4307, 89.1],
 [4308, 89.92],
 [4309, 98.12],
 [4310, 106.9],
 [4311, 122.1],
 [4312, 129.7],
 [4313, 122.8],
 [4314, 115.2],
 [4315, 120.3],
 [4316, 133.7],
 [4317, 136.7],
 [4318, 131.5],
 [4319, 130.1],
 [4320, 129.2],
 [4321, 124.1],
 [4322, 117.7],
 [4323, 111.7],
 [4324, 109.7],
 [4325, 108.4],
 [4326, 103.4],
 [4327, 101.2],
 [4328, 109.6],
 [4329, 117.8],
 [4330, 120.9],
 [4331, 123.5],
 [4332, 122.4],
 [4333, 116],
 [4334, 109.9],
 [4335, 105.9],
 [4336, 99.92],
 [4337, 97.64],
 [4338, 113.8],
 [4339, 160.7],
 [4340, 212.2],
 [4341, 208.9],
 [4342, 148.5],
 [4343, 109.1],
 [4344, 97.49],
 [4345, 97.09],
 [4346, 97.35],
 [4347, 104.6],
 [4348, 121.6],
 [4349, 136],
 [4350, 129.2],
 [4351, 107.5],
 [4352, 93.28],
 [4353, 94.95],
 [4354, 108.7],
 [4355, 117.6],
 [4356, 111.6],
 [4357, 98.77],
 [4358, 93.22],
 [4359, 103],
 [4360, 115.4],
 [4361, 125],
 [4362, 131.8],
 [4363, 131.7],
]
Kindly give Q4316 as 1.3 angstrom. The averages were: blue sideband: 115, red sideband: 124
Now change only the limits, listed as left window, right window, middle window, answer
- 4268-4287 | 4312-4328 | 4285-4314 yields 2.53 angstrom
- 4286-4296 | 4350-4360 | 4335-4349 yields -2.56 angstrom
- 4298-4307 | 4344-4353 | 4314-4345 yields -4.99 angstrom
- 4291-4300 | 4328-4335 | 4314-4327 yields -0.35 angstrom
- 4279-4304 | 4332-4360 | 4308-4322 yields -0.25 angstrom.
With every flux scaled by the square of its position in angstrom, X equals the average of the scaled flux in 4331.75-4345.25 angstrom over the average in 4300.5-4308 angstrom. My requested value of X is 1.31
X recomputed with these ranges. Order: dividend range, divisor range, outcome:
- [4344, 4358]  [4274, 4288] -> 0.86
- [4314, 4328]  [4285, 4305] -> 1.05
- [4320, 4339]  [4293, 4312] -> 1.06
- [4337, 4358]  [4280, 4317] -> 1.07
